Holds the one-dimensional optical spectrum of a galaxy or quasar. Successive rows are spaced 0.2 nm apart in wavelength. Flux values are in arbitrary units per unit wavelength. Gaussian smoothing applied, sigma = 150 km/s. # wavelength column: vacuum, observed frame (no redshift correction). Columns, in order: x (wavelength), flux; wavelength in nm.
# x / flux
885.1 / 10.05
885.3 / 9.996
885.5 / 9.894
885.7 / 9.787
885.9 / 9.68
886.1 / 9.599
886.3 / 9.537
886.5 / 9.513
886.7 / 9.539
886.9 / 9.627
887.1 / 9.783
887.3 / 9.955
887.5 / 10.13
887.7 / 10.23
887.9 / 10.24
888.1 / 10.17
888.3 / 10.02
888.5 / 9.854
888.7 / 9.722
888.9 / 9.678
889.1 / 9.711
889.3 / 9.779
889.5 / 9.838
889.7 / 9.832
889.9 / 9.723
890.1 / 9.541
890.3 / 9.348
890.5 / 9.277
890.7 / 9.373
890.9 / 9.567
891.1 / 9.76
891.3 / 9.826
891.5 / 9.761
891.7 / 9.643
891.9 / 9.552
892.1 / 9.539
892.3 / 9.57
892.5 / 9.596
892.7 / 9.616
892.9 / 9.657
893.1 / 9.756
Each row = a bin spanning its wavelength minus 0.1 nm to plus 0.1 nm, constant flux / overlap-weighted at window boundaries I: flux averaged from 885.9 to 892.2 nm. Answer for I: 9.73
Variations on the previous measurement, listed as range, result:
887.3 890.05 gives 9.91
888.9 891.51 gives 9.64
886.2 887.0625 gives 9.57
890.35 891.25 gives 9.5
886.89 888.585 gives 10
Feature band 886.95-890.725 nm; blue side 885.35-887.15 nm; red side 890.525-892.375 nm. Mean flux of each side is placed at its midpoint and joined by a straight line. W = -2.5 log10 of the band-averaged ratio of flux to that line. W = -0.02 mag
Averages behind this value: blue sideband 9.67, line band 9.81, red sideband 9.61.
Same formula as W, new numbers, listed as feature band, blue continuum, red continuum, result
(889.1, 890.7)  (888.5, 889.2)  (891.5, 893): 0.009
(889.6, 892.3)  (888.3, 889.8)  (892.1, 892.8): 0.009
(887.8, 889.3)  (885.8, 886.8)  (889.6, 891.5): -0.036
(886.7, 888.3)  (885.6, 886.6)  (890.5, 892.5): -0.041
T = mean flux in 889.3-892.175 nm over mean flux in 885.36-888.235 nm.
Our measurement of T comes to 0.98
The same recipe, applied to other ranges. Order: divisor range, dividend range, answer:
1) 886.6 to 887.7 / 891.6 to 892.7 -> 0.97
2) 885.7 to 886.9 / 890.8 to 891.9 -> 1.01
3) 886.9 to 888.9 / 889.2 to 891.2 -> 0.96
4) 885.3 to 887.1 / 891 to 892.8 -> 1.00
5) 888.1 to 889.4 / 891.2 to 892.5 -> 0.98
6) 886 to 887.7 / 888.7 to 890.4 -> 0.99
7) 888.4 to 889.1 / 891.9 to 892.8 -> 0.98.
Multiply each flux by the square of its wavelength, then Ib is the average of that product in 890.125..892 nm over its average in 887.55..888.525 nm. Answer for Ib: 0.95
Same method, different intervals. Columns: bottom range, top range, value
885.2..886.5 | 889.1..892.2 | 1.00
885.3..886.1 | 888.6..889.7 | 1.00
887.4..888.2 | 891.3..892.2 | 0.95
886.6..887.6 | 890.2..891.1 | 0.97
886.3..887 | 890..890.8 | 0.99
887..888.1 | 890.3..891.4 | 0.95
